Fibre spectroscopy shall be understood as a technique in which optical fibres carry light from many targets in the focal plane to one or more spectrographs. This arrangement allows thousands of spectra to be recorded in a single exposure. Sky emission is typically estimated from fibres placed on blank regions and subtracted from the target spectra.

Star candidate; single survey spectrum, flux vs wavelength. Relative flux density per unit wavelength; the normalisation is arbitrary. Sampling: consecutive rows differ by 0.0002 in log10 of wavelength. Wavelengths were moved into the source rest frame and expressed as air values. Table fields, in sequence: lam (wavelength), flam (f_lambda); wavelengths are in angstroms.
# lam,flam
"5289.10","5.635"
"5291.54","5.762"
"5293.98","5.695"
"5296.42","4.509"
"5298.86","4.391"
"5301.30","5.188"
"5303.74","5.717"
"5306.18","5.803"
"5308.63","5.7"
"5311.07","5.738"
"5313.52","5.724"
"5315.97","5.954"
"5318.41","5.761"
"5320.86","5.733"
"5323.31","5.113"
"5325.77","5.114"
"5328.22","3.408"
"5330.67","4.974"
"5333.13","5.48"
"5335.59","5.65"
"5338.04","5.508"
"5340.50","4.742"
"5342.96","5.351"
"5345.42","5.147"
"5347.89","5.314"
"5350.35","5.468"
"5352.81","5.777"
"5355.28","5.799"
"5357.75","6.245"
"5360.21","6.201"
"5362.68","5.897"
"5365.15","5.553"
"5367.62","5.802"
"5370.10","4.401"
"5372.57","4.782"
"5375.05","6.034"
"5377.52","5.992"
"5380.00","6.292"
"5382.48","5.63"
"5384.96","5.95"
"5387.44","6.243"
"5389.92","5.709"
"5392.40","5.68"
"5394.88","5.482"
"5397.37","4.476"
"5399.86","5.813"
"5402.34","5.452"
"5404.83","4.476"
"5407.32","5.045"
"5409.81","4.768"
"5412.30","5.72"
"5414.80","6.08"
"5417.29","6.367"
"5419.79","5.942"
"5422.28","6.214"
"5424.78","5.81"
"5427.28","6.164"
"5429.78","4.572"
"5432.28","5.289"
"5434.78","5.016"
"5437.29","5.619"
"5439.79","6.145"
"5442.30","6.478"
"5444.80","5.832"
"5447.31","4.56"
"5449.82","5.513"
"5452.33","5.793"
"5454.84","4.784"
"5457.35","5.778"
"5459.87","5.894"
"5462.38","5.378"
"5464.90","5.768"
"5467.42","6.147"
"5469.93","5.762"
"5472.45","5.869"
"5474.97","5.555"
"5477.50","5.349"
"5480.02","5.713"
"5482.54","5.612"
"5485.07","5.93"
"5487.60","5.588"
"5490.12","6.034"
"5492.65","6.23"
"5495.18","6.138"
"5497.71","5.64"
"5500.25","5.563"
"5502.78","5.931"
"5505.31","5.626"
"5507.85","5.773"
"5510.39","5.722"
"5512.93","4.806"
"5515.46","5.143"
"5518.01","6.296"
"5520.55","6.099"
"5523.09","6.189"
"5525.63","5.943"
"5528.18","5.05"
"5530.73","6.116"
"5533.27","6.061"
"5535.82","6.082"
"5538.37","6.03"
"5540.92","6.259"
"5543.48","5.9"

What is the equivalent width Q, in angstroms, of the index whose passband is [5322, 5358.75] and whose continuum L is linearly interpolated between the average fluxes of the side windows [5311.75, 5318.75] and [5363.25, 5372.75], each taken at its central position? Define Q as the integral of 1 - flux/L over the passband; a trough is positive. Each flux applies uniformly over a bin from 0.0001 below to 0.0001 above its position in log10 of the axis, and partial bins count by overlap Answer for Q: 1.70 angstroms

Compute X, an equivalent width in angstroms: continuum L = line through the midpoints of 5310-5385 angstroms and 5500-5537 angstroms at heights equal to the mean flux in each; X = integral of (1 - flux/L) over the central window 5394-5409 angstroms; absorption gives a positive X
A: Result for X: 1.3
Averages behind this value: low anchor 5.49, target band 5.1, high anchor 5.77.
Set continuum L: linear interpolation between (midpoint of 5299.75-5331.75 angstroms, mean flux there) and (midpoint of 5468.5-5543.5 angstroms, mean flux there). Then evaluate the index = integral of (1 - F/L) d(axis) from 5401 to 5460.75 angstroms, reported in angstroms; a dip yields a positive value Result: 0.8 angstroms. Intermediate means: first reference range 5.37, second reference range 5.8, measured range 5.55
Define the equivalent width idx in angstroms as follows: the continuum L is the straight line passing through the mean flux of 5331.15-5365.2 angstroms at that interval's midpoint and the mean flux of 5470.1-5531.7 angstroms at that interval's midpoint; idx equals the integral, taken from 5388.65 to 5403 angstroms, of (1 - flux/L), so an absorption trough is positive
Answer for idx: 0.5 angstroms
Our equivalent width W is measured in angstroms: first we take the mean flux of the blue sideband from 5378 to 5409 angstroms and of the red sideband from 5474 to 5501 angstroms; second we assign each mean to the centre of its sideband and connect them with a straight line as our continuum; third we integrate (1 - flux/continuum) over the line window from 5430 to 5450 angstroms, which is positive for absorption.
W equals 0.47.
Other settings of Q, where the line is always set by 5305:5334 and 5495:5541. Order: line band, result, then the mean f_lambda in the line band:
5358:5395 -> -1.6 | 5.73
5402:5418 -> 0.5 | 5.38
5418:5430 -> -0.6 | 5.87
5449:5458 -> 0.3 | 5.45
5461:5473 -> -0.2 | 5.78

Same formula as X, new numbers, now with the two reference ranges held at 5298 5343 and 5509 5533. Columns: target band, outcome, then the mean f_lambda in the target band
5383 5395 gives -0.8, 5.84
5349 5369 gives -1.6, 5.83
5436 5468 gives -0.4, 5.66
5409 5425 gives -1.0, 5.87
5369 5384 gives -0.3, 5.54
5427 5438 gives 0.6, 5.24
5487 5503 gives -0.6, 5.88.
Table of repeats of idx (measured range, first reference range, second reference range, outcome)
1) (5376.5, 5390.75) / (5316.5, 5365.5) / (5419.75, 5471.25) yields -1.2 angstroms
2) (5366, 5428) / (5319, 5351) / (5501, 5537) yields -2.8 angstroms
